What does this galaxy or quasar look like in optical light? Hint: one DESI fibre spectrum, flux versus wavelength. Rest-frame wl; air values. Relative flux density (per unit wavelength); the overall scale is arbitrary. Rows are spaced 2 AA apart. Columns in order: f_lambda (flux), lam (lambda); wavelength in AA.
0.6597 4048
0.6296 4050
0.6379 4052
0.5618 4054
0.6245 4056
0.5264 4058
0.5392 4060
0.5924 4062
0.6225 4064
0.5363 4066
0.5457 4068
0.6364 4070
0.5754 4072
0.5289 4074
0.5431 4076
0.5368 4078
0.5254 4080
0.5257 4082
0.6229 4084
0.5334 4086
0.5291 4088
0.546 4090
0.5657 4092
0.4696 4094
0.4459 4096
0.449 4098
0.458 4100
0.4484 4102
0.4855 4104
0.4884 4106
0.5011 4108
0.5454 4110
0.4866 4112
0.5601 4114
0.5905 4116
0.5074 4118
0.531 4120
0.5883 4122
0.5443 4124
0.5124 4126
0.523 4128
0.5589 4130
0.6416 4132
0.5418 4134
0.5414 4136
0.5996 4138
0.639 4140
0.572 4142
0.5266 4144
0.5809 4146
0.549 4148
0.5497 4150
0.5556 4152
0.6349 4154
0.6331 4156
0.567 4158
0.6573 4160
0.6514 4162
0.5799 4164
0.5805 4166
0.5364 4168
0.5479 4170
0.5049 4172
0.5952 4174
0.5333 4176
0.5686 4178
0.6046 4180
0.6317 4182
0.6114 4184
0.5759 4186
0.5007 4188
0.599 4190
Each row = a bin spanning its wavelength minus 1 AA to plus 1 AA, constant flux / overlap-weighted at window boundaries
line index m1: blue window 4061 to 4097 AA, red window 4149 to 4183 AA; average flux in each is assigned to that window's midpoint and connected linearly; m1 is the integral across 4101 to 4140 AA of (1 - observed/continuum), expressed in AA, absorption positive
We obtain 1.85 AA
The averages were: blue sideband 0.549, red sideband 0.584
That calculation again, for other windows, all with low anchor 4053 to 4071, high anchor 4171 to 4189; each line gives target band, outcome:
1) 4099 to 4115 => 2.1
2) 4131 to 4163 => -1.0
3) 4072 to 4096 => 1.6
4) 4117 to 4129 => 0.8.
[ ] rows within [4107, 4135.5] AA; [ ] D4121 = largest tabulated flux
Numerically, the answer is 0.6416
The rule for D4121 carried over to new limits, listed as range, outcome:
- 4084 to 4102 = 0.6229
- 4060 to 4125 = 0.6364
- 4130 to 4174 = 0.6573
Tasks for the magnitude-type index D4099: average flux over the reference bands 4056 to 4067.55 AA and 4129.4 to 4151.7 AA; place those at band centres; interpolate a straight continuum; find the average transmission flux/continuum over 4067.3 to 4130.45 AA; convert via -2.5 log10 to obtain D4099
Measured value 0.08 mag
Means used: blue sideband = 0.568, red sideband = 0.572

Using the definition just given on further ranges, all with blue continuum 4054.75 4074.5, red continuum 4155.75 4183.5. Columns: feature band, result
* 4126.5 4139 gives 0.03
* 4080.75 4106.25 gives 0.14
